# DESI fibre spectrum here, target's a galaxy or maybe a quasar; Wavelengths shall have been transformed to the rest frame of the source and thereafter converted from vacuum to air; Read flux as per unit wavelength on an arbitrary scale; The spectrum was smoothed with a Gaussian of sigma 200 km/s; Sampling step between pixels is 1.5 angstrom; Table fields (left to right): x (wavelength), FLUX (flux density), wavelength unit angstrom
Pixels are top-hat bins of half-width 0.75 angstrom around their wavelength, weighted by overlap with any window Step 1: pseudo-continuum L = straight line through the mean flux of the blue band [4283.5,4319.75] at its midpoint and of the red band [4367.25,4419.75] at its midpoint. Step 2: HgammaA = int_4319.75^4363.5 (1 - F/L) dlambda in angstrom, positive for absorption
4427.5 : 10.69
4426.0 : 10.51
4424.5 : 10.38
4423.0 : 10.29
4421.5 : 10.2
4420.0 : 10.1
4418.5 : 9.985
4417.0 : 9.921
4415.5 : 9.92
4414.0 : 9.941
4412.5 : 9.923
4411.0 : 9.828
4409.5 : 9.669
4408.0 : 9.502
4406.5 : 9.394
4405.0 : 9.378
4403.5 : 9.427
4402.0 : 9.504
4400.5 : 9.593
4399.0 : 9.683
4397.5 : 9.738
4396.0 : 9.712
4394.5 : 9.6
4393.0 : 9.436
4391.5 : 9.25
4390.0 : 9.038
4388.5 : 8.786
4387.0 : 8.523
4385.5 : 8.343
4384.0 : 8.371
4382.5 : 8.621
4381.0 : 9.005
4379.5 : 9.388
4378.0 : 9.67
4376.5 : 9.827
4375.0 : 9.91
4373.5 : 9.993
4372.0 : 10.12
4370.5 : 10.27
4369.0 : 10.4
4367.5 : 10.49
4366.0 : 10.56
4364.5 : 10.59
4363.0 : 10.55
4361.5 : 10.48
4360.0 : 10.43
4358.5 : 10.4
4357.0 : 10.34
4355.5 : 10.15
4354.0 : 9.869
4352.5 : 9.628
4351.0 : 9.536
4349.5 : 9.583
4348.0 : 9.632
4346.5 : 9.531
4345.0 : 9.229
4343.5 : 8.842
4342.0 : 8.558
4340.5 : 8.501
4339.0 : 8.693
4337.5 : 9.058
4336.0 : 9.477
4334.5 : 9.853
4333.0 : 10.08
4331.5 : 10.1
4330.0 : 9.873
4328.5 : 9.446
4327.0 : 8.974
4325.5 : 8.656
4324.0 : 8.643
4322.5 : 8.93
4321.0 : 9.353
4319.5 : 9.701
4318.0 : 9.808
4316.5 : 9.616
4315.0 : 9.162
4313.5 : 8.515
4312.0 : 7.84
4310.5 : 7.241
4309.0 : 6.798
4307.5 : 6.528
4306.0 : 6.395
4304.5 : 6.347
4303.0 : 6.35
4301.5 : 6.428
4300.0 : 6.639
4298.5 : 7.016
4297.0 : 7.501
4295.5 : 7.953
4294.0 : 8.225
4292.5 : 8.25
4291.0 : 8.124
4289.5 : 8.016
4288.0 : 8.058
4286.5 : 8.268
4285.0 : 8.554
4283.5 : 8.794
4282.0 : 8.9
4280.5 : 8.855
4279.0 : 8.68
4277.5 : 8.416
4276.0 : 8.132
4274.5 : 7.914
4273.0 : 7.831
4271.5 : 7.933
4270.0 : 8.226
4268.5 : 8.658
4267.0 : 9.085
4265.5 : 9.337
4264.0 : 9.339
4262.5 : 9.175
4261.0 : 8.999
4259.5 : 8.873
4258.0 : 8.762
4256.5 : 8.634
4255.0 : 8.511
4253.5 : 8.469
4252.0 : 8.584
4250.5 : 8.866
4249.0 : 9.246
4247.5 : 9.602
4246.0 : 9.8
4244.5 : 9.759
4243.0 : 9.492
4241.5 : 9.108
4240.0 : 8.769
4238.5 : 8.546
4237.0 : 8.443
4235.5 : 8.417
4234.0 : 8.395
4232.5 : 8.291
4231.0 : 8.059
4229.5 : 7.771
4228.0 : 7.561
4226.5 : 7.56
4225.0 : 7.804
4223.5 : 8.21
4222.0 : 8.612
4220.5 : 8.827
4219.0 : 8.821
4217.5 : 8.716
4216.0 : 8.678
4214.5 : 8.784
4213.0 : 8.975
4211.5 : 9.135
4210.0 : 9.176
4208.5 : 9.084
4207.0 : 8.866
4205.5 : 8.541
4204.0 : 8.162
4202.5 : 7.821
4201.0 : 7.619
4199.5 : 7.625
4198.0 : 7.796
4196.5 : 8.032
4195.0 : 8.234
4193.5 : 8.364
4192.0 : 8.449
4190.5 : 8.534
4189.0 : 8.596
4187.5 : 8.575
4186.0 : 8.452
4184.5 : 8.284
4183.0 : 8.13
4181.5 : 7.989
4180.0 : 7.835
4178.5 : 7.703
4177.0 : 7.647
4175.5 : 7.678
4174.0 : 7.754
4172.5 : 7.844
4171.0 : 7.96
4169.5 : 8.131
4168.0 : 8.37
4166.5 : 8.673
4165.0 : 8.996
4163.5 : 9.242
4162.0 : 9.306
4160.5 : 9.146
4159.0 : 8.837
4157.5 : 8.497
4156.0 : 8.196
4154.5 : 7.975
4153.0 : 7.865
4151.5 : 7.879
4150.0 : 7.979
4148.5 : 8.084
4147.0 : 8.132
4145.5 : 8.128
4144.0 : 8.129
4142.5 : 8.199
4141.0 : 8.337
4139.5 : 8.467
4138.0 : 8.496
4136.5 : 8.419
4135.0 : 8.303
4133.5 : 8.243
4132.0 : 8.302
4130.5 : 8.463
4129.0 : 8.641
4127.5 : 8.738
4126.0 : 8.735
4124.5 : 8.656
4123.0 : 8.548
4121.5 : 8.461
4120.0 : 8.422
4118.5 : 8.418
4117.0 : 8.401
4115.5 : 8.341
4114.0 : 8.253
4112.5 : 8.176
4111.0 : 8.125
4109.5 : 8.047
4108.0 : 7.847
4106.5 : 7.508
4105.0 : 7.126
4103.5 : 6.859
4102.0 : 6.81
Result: -4.9 angstrom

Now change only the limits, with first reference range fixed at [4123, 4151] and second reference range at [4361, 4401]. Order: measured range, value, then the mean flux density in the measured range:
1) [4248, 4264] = 0.2 angstrom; 8.85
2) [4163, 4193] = 1.2 angstrom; 8.23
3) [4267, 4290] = 1.8 angstrom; 8.38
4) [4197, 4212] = 0.6 angstrom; 8.36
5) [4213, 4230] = 0.9 angstrom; 8.34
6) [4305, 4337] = 1.8 angstrom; 8.79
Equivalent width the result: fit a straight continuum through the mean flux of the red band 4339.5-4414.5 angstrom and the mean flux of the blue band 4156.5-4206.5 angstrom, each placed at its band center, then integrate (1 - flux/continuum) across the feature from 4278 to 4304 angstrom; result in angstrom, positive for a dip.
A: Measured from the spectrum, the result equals 3.19 angstrom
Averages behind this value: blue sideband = 8.27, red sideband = 9.61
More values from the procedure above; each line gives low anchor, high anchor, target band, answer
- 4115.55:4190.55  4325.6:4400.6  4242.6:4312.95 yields 6.4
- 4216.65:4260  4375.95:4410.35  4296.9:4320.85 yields 3.4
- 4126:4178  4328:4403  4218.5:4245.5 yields 1.0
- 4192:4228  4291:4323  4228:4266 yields -3.0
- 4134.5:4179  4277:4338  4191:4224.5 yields -0.6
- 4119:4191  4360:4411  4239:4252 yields -0.6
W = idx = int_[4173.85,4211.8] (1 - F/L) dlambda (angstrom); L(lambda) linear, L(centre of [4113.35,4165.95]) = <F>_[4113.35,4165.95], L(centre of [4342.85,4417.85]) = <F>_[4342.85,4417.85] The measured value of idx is 2.1 angstrom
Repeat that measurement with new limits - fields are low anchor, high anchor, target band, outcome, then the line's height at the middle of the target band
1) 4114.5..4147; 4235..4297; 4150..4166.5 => -0.2 angstrom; 8.46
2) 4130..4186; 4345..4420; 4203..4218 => -0.3 angstrom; 8.6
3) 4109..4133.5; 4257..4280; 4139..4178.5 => 0.9 angstrom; 8.47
